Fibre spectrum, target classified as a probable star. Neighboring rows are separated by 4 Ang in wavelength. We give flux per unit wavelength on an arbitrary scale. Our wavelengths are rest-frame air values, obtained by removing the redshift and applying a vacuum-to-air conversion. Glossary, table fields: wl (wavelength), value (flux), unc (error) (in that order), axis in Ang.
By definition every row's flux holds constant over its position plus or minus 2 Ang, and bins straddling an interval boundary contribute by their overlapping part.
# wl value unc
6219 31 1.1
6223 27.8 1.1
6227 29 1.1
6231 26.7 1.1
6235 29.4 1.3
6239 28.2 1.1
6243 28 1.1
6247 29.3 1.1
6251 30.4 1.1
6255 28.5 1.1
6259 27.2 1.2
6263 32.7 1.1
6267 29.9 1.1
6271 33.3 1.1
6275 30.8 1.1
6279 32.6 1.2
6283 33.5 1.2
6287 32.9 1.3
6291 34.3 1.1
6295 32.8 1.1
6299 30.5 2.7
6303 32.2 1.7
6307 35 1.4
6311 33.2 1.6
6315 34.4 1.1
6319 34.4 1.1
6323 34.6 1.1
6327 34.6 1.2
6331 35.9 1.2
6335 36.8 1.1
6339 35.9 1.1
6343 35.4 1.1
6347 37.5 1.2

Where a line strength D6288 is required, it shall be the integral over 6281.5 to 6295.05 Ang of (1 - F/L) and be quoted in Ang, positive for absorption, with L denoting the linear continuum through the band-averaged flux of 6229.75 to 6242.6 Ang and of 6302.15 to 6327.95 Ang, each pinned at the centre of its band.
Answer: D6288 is -0.6 Ang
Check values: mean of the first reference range 28.2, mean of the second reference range 34.1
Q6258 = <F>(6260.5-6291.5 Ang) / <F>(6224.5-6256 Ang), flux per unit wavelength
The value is 1.13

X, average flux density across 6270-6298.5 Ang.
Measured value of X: 32.7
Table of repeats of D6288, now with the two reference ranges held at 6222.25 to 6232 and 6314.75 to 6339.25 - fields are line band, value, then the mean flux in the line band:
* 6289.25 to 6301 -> 0.1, 32.5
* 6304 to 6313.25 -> 0.0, 33.9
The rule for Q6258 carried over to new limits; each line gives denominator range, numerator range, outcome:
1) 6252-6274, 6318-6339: 1.17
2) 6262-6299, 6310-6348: 1.09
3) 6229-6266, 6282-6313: 1.14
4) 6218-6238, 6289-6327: 1.17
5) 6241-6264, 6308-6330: 1.18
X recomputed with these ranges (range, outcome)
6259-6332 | 33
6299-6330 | 33.9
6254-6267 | 29.6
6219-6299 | 30.4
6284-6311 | 33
